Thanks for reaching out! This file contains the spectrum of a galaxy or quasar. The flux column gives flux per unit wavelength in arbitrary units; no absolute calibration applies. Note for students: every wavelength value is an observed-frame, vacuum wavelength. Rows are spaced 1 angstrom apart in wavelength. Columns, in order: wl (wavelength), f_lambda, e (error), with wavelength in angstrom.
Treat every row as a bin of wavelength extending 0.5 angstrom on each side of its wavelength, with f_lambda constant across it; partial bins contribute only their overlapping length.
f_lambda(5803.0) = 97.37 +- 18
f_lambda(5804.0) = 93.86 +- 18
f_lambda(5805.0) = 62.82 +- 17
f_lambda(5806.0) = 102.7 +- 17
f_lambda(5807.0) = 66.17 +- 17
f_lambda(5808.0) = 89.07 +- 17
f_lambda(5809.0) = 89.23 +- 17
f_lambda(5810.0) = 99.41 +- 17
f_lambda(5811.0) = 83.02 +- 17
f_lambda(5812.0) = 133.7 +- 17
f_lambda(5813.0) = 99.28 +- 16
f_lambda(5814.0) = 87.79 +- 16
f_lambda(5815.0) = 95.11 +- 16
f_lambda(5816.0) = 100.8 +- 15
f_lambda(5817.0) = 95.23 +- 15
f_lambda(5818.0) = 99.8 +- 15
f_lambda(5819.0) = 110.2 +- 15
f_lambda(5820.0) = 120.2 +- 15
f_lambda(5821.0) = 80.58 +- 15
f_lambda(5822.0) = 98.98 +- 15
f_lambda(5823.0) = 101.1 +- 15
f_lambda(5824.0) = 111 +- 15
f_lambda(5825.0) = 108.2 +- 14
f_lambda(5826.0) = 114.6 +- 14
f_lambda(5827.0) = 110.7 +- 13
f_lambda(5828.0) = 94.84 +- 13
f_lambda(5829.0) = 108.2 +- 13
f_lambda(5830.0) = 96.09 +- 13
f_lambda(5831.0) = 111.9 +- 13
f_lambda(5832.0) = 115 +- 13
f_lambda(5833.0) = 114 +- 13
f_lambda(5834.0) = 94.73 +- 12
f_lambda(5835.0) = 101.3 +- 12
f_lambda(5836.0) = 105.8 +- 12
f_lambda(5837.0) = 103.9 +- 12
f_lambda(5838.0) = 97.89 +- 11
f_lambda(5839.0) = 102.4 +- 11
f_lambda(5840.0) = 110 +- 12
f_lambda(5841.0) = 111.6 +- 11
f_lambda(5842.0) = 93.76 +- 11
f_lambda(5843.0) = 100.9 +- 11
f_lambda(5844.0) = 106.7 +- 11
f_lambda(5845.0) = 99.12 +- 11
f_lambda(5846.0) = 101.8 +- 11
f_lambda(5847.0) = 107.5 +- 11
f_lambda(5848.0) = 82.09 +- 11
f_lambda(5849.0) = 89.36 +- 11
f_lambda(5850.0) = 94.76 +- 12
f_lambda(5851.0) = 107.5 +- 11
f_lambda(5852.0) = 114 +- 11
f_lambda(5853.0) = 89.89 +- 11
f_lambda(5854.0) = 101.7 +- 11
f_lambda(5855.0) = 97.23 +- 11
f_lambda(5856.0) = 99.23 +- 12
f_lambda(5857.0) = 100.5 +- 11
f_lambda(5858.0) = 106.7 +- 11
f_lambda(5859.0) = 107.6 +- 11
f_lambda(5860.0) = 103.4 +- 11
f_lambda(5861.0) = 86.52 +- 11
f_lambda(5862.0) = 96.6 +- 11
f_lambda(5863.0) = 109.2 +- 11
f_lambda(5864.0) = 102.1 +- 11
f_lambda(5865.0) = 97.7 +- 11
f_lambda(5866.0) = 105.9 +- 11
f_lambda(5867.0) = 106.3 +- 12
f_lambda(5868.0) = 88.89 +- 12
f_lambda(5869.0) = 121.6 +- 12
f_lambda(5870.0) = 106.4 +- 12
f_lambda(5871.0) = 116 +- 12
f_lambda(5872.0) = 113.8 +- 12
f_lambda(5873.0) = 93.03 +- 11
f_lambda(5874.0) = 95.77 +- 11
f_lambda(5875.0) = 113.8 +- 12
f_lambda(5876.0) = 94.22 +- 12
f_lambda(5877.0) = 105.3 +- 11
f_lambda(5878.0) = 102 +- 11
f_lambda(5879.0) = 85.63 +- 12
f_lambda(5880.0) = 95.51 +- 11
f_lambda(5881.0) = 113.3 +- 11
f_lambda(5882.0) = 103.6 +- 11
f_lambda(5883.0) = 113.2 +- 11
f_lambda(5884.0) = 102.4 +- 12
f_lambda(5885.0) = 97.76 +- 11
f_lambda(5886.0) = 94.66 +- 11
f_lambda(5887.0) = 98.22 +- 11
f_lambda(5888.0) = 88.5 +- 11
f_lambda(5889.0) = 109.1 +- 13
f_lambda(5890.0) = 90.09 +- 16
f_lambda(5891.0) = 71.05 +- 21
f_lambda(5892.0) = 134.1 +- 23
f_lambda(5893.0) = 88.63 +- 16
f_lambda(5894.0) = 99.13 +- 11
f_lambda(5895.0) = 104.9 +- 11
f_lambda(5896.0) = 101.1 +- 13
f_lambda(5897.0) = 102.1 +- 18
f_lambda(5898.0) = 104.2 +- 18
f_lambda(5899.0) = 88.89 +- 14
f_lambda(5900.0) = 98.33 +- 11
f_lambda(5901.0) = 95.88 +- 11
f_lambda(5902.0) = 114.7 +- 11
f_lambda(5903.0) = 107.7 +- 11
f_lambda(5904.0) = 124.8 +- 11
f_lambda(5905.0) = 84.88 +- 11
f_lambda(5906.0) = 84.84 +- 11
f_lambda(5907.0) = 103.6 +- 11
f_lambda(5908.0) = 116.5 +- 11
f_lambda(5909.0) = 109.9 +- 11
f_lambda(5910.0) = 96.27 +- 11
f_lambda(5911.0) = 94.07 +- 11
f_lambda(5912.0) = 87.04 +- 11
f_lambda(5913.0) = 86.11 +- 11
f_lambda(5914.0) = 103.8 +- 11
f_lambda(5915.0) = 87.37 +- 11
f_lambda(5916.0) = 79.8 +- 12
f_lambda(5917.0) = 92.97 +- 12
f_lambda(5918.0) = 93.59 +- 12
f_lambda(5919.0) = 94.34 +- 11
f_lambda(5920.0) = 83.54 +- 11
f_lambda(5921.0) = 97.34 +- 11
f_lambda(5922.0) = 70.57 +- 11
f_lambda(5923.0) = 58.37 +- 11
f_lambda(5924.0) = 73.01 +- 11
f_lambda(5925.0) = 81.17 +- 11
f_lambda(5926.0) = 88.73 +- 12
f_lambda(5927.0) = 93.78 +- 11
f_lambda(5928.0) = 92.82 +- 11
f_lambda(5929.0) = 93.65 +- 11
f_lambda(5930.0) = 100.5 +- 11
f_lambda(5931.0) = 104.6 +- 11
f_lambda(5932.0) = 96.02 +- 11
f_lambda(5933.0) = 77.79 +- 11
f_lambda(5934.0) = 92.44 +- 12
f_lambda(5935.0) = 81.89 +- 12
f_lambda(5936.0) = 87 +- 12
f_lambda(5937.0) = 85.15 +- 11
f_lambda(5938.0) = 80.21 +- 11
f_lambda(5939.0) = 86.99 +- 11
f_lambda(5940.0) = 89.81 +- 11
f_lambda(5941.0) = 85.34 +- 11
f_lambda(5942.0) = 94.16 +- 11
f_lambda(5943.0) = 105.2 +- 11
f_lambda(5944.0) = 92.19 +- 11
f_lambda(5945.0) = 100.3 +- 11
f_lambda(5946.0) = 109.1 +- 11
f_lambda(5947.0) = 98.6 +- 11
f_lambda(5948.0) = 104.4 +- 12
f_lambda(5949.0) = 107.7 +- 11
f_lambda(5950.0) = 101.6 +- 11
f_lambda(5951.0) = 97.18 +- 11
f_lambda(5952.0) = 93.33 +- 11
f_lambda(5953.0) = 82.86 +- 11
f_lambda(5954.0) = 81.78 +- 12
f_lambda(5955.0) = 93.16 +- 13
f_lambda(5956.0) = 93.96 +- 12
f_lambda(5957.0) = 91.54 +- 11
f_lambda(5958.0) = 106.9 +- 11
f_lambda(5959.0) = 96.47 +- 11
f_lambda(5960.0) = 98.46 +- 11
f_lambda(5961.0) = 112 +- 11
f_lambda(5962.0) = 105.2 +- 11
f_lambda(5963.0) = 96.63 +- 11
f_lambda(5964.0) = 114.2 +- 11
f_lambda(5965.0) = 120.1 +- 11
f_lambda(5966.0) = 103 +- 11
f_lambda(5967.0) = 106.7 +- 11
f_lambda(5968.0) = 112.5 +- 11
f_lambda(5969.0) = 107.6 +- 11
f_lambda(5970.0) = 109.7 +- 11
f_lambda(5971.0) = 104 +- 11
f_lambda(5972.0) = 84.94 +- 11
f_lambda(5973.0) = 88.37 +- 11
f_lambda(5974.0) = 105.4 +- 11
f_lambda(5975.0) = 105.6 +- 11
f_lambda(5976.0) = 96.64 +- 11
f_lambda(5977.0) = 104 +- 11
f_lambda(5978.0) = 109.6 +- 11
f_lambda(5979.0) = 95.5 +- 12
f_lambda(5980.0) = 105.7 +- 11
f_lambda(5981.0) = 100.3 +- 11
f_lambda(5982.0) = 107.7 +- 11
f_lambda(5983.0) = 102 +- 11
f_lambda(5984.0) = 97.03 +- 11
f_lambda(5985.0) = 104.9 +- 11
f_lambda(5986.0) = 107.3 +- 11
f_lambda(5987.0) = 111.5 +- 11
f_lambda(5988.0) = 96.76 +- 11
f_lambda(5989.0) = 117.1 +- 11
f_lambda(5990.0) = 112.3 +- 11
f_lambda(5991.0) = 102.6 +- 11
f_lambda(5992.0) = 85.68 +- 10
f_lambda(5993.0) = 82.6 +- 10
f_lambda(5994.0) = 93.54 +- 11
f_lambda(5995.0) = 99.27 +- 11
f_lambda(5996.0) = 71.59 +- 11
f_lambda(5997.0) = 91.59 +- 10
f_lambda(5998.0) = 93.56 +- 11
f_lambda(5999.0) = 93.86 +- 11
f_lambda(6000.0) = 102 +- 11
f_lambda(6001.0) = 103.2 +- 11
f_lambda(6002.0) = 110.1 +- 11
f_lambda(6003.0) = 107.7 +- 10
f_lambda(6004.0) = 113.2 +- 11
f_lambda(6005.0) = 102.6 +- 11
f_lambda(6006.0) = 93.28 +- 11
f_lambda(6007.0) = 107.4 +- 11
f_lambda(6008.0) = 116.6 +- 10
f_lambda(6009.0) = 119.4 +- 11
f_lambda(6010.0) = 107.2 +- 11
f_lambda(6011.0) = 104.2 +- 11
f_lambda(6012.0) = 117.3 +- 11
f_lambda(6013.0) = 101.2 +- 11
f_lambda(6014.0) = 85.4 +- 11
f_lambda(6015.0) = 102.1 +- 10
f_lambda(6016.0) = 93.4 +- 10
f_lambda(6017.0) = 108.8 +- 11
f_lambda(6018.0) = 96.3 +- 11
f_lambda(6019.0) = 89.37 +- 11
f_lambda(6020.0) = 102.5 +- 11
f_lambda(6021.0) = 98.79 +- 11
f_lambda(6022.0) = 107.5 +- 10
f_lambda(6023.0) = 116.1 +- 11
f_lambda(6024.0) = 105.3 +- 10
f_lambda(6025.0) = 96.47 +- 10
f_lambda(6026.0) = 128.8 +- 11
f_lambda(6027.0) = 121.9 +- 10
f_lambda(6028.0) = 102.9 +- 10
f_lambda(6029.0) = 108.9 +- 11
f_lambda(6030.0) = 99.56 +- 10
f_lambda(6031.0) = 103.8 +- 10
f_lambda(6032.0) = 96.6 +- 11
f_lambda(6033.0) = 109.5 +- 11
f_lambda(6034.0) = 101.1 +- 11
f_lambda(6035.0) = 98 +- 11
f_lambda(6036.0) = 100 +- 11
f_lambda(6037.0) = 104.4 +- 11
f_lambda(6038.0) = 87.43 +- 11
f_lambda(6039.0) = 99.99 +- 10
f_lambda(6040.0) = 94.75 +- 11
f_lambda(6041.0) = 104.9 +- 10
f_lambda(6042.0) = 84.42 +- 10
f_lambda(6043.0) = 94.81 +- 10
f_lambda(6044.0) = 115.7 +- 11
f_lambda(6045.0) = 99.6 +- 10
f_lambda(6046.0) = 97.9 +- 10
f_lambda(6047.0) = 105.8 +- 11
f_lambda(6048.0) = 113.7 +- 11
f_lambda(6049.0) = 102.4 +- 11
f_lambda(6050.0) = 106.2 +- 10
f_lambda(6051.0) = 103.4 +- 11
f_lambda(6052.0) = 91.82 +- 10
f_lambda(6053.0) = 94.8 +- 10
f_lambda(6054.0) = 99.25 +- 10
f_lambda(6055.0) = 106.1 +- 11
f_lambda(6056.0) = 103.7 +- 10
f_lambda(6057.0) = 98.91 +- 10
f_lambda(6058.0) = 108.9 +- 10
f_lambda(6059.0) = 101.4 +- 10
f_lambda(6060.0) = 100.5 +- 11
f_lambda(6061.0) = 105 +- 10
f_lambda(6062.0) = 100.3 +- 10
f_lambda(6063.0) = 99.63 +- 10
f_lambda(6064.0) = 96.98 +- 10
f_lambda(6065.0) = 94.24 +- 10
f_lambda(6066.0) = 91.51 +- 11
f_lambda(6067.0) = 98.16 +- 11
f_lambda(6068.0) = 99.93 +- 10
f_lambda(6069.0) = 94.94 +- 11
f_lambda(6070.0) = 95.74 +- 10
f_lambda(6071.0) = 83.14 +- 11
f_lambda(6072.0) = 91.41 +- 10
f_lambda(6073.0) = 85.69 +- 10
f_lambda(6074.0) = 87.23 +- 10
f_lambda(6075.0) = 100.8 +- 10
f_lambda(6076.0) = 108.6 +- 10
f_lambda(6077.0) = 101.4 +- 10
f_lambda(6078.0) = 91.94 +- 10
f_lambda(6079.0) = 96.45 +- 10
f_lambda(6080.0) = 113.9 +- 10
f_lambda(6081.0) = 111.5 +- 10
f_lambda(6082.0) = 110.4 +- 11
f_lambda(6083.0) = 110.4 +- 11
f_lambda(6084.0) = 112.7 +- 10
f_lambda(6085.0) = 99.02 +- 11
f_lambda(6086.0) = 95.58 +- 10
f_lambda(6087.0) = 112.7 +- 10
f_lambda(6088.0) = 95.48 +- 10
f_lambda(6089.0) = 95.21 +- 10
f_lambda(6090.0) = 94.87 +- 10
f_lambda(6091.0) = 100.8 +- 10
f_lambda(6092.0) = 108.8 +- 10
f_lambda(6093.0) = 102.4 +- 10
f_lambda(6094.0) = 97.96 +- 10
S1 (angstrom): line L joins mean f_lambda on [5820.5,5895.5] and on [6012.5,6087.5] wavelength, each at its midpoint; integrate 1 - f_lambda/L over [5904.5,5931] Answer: 2.9 angstrom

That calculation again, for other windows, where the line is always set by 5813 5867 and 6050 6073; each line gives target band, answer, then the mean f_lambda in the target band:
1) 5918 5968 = 3.0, 94.1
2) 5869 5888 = -0.2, 103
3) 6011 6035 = -1.3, 104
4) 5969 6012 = -1.1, 102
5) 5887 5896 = 0.2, 98.4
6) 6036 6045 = 0.0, 98.5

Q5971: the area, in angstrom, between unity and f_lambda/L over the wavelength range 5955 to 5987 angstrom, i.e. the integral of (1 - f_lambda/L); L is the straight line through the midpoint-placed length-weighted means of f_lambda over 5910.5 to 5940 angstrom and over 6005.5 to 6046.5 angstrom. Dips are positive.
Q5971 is -2.8 angstrom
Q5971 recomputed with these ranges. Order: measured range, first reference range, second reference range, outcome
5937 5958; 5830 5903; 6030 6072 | 1.3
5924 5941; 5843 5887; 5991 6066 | 2.1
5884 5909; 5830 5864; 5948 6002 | 0.2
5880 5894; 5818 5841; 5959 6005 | 0.5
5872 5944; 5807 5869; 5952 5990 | 4.7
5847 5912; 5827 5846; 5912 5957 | -1.9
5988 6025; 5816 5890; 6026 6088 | 0.0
